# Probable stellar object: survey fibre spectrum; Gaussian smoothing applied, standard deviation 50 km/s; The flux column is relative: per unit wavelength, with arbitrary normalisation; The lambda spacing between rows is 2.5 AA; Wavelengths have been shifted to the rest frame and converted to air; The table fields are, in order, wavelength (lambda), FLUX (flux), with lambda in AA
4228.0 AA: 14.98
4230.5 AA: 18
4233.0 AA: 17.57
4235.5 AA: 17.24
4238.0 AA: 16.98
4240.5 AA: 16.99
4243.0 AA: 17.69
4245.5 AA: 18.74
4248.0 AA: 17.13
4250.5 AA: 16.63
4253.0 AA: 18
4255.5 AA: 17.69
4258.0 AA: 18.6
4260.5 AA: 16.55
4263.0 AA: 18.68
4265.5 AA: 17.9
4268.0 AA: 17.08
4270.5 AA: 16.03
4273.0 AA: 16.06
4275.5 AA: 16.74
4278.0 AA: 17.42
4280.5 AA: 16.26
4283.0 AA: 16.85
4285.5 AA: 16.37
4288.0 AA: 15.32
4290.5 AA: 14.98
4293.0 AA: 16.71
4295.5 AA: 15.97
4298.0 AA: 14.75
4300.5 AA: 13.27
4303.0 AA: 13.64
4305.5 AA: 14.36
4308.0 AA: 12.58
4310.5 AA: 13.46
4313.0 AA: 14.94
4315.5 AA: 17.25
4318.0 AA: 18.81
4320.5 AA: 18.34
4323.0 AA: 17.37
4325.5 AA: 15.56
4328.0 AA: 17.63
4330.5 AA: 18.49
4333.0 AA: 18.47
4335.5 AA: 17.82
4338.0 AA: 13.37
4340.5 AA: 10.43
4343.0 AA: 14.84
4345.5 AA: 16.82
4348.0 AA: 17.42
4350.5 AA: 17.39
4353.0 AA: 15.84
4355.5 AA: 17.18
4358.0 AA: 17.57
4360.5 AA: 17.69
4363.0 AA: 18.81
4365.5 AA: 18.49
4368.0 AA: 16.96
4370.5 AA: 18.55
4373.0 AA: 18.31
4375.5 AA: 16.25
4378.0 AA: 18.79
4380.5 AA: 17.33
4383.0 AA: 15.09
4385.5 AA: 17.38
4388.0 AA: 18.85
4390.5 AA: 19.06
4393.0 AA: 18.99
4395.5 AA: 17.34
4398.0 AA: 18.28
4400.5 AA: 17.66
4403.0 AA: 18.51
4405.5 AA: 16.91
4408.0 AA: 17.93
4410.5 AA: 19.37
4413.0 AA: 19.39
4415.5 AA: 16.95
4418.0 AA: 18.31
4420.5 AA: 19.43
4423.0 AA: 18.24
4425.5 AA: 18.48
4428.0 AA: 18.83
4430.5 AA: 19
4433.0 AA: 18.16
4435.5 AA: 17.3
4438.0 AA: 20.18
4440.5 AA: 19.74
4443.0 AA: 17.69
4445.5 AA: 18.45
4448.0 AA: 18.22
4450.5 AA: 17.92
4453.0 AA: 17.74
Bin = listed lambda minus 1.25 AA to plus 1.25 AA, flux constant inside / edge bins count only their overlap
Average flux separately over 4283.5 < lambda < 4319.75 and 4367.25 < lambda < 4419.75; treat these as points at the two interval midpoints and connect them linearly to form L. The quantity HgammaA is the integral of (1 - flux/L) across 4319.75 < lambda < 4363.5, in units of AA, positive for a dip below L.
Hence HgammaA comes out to -0.68 AA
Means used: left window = 15.3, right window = 17.9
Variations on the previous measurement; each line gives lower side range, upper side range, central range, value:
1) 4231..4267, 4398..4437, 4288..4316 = 4.9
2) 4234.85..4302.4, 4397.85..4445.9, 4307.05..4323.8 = 1.1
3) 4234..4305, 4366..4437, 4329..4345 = 1.6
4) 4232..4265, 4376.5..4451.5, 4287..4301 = 2.0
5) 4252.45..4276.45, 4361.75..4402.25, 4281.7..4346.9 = 6.9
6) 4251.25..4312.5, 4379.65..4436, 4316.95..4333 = -0.9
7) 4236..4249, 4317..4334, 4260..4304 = 3.7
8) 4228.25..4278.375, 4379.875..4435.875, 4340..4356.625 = 1.8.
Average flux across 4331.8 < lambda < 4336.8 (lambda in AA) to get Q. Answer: 18.1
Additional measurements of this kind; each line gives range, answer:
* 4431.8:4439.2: 18.5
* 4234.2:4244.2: 17.2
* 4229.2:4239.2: 17.4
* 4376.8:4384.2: 17.1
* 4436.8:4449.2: 18.9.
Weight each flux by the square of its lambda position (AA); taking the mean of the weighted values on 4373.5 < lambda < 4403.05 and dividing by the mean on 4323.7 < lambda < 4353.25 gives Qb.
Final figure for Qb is 1.1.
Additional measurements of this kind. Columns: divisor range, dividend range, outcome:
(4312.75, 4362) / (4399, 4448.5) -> 1.15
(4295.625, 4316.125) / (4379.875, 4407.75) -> 1.30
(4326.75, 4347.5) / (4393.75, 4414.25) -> 1.17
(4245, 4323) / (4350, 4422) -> 1.15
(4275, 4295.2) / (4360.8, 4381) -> 1.15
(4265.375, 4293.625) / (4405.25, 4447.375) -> 1.21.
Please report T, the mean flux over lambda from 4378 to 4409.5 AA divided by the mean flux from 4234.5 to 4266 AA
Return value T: 1.01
